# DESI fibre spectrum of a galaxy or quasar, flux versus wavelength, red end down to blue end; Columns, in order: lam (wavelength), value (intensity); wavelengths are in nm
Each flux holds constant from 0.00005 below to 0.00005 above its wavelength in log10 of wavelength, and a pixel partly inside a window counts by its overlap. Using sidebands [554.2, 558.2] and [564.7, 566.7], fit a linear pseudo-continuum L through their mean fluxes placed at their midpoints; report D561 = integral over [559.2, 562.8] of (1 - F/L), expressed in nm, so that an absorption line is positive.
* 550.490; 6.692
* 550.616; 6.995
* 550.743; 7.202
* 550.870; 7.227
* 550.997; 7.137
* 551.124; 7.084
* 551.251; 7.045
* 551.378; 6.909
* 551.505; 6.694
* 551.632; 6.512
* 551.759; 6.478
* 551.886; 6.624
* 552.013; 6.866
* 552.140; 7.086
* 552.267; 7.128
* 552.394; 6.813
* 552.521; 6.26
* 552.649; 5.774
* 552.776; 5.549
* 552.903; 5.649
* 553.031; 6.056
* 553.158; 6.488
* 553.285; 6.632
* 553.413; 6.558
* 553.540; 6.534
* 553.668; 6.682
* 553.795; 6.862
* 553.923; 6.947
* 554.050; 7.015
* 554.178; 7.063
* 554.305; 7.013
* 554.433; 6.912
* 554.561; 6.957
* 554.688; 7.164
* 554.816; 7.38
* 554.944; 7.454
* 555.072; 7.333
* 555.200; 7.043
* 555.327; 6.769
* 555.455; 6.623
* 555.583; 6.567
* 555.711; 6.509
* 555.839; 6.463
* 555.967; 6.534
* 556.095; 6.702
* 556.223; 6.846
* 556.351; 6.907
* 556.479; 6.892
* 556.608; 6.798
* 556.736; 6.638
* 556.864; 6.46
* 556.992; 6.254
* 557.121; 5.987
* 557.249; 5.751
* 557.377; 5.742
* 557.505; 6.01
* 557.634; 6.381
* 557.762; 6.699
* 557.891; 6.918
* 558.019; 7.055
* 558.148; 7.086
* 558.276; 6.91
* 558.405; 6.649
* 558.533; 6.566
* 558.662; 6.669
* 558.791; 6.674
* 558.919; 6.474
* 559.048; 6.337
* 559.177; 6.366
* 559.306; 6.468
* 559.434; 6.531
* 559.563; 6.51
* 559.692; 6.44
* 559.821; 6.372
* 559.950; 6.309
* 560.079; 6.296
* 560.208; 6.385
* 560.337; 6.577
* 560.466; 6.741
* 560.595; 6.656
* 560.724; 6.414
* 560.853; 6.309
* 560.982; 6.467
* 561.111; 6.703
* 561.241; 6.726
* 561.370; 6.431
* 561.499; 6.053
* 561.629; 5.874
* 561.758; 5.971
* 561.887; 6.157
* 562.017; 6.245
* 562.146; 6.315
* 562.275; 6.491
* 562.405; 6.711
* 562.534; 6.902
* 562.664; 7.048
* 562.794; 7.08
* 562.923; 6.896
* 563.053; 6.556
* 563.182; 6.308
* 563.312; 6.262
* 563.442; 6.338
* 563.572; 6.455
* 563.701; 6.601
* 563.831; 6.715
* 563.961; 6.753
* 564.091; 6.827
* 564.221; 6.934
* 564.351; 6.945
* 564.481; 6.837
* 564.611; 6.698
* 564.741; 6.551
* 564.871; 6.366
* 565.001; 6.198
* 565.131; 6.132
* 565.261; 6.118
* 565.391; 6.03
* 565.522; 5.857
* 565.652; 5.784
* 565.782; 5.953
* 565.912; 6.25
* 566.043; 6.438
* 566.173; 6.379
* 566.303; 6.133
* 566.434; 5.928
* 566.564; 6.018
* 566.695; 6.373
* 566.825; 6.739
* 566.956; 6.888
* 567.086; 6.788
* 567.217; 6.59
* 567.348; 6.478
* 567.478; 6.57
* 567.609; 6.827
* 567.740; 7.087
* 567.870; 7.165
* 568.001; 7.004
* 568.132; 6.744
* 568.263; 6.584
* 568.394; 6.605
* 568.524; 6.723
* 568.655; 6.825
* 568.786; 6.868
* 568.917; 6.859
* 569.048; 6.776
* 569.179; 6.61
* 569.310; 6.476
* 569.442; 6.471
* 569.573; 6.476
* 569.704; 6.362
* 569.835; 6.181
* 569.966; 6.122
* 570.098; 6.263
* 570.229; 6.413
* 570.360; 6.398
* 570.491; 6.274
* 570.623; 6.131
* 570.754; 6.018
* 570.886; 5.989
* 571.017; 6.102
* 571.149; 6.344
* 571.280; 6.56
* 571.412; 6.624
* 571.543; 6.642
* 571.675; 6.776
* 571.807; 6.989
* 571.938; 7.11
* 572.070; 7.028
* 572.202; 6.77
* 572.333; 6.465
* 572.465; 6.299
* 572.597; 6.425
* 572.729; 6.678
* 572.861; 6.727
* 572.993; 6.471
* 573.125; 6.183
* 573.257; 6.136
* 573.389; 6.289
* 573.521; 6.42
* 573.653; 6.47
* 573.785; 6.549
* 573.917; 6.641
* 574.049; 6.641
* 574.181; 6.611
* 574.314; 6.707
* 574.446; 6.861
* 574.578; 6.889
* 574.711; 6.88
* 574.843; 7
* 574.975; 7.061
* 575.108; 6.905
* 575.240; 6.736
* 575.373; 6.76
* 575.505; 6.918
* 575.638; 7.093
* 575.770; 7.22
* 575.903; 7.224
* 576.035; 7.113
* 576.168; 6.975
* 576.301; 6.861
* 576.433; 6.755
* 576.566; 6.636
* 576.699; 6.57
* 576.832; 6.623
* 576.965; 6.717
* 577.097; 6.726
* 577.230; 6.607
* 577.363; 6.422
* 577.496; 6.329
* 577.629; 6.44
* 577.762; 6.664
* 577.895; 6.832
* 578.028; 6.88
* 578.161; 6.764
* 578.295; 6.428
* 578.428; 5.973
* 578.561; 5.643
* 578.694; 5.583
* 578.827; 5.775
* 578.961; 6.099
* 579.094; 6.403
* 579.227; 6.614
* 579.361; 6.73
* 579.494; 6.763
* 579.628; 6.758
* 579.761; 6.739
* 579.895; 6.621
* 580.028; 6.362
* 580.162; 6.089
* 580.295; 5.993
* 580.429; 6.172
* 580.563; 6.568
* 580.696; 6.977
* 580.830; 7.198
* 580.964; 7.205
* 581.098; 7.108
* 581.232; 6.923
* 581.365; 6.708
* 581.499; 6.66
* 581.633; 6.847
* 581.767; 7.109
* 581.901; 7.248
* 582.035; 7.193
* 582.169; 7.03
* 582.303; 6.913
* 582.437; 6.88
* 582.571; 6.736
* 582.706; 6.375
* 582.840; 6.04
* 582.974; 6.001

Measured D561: -0.021 nm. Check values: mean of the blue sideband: 6.71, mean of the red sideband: 6.15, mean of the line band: 6.46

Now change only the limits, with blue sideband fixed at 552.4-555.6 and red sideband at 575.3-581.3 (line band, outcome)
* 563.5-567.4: 0.14 nm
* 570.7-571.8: 0.04 nm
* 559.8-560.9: 0.04 nm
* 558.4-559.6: 0.03 nm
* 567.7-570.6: 0.02 nm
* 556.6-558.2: 0.06 nm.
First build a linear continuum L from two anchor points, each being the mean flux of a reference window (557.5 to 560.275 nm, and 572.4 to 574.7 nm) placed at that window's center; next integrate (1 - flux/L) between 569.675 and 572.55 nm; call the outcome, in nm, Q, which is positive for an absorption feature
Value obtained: 0.040 nm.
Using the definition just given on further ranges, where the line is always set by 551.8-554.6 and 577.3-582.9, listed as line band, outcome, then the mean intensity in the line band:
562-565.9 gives 0.06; 6.5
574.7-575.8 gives -0.06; 6.95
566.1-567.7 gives 0.03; 6.49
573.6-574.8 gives -0.02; 6.7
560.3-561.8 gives 0.04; 6.41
